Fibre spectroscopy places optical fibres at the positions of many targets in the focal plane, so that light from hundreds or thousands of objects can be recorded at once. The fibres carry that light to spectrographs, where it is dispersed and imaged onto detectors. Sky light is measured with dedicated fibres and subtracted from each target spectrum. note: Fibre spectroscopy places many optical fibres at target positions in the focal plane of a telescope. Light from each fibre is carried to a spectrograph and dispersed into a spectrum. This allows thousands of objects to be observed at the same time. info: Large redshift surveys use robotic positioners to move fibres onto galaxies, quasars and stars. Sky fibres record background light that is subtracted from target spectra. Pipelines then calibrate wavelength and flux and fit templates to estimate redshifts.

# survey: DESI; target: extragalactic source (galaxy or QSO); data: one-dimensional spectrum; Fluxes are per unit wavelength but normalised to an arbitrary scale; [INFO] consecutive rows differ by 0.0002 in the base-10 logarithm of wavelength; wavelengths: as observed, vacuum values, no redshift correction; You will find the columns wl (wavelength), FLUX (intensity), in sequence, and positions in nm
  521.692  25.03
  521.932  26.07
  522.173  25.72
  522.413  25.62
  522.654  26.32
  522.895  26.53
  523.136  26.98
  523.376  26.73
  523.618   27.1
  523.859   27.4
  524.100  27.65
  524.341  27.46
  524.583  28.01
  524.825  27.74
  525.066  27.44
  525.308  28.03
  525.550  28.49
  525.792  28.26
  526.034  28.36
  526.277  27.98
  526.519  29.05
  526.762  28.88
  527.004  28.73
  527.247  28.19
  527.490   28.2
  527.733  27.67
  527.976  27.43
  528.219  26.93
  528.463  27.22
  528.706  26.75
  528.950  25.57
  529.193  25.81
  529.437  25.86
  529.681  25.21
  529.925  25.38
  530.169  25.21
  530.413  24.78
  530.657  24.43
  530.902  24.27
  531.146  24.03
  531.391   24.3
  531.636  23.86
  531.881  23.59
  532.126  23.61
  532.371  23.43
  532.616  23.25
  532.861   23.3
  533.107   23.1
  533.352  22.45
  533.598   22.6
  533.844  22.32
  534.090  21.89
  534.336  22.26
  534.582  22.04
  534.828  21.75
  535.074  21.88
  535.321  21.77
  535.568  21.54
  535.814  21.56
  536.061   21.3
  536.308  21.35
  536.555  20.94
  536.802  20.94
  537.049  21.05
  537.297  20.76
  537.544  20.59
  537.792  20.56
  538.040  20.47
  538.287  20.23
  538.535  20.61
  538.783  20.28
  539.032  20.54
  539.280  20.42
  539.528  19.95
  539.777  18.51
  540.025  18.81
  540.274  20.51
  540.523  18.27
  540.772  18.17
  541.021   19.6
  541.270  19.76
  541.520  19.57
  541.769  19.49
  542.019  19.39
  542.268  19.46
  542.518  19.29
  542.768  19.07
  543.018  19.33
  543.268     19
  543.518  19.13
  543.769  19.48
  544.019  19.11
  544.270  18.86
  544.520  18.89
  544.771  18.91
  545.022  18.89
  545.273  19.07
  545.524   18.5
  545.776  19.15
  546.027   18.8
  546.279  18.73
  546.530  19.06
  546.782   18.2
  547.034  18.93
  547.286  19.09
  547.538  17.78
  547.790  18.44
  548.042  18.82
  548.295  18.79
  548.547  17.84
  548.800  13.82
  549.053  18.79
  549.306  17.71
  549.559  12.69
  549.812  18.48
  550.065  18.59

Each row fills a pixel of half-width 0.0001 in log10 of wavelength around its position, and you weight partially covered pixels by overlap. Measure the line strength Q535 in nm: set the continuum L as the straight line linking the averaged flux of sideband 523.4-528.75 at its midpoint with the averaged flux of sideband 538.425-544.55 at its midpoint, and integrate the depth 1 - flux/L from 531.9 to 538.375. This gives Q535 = 0.30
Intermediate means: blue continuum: 27.9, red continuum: 19.4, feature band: 21.8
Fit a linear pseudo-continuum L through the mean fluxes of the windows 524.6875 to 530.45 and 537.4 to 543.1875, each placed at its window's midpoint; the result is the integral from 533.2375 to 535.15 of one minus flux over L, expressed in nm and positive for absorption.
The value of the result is 0.09 nm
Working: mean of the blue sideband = 27.3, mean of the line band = 22.2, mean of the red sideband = 19.7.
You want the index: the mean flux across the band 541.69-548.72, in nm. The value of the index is 18.9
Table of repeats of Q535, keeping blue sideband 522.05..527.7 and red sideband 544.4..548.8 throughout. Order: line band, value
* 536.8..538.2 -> 0.10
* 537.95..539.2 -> 0.08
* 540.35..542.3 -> 0.14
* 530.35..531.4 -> 0.03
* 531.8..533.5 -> 0.08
